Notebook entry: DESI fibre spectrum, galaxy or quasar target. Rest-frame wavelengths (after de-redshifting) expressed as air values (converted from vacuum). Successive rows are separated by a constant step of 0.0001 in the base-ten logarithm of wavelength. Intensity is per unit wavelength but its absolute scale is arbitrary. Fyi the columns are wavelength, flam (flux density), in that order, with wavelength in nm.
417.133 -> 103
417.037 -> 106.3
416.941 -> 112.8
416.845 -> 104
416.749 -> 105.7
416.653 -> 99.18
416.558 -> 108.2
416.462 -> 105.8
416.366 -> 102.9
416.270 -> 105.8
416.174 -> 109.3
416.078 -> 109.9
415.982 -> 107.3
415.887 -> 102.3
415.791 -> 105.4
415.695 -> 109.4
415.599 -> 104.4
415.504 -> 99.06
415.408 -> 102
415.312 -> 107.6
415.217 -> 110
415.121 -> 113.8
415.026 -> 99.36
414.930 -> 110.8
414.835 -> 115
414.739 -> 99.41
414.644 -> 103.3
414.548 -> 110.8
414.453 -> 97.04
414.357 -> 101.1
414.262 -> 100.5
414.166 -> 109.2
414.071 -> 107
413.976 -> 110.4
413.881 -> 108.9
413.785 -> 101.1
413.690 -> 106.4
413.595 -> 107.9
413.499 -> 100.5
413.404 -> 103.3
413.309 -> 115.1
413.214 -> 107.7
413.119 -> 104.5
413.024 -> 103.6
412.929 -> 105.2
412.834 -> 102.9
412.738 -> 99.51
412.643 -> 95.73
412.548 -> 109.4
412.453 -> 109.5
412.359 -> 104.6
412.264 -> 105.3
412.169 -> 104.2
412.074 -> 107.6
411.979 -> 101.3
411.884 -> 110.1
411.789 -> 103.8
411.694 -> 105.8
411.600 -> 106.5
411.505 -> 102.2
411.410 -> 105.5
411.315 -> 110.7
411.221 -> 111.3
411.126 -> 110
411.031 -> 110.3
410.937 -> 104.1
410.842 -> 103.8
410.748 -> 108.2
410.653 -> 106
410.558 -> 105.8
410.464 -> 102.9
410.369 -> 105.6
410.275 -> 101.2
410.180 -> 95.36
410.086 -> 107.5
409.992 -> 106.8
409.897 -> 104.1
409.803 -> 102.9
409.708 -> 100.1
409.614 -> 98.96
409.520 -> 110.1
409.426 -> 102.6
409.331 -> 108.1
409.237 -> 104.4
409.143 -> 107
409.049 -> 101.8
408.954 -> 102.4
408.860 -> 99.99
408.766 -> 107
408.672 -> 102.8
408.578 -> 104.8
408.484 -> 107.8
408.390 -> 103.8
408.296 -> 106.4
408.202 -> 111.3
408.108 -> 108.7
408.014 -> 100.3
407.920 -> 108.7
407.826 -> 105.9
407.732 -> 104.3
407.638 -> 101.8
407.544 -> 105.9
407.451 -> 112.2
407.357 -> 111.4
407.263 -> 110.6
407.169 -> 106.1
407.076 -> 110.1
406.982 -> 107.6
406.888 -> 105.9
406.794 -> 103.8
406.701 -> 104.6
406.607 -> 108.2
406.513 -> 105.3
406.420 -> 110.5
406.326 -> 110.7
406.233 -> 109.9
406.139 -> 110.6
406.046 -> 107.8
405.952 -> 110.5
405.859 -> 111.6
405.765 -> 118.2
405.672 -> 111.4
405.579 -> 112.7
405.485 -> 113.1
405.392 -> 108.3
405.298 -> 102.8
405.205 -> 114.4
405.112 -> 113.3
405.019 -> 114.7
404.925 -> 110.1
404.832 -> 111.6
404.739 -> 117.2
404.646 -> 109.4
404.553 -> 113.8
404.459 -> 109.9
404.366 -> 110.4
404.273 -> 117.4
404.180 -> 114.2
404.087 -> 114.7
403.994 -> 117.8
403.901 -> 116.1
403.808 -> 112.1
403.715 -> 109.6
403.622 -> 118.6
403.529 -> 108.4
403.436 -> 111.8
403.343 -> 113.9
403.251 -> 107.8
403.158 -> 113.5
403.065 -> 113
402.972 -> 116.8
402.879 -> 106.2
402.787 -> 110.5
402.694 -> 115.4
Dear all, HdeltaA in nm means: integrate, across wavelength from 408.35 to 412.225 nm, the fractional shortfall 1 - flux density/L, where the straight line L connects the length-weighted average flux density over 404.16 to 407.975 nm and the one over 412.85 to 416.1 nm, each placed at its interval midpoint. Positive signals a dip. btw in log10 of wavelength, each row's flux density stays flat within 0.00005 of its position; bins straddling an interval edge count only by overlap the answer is 0.10 nm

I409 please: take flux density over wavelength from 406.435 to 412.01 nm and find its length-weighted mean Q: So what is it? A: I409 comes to 106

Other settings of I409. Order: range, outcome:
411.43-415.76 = 105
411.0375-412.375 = 106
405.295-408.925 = 108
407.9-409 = 105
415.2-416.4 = 106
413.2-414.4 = 106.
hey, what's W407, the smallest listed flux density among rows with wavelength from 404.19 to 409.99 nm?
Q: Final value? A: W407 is 98.96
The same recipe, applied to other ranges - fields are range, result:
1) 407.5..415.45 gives 95.36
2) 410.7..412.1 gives 101.3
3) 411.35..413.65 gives 95.73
